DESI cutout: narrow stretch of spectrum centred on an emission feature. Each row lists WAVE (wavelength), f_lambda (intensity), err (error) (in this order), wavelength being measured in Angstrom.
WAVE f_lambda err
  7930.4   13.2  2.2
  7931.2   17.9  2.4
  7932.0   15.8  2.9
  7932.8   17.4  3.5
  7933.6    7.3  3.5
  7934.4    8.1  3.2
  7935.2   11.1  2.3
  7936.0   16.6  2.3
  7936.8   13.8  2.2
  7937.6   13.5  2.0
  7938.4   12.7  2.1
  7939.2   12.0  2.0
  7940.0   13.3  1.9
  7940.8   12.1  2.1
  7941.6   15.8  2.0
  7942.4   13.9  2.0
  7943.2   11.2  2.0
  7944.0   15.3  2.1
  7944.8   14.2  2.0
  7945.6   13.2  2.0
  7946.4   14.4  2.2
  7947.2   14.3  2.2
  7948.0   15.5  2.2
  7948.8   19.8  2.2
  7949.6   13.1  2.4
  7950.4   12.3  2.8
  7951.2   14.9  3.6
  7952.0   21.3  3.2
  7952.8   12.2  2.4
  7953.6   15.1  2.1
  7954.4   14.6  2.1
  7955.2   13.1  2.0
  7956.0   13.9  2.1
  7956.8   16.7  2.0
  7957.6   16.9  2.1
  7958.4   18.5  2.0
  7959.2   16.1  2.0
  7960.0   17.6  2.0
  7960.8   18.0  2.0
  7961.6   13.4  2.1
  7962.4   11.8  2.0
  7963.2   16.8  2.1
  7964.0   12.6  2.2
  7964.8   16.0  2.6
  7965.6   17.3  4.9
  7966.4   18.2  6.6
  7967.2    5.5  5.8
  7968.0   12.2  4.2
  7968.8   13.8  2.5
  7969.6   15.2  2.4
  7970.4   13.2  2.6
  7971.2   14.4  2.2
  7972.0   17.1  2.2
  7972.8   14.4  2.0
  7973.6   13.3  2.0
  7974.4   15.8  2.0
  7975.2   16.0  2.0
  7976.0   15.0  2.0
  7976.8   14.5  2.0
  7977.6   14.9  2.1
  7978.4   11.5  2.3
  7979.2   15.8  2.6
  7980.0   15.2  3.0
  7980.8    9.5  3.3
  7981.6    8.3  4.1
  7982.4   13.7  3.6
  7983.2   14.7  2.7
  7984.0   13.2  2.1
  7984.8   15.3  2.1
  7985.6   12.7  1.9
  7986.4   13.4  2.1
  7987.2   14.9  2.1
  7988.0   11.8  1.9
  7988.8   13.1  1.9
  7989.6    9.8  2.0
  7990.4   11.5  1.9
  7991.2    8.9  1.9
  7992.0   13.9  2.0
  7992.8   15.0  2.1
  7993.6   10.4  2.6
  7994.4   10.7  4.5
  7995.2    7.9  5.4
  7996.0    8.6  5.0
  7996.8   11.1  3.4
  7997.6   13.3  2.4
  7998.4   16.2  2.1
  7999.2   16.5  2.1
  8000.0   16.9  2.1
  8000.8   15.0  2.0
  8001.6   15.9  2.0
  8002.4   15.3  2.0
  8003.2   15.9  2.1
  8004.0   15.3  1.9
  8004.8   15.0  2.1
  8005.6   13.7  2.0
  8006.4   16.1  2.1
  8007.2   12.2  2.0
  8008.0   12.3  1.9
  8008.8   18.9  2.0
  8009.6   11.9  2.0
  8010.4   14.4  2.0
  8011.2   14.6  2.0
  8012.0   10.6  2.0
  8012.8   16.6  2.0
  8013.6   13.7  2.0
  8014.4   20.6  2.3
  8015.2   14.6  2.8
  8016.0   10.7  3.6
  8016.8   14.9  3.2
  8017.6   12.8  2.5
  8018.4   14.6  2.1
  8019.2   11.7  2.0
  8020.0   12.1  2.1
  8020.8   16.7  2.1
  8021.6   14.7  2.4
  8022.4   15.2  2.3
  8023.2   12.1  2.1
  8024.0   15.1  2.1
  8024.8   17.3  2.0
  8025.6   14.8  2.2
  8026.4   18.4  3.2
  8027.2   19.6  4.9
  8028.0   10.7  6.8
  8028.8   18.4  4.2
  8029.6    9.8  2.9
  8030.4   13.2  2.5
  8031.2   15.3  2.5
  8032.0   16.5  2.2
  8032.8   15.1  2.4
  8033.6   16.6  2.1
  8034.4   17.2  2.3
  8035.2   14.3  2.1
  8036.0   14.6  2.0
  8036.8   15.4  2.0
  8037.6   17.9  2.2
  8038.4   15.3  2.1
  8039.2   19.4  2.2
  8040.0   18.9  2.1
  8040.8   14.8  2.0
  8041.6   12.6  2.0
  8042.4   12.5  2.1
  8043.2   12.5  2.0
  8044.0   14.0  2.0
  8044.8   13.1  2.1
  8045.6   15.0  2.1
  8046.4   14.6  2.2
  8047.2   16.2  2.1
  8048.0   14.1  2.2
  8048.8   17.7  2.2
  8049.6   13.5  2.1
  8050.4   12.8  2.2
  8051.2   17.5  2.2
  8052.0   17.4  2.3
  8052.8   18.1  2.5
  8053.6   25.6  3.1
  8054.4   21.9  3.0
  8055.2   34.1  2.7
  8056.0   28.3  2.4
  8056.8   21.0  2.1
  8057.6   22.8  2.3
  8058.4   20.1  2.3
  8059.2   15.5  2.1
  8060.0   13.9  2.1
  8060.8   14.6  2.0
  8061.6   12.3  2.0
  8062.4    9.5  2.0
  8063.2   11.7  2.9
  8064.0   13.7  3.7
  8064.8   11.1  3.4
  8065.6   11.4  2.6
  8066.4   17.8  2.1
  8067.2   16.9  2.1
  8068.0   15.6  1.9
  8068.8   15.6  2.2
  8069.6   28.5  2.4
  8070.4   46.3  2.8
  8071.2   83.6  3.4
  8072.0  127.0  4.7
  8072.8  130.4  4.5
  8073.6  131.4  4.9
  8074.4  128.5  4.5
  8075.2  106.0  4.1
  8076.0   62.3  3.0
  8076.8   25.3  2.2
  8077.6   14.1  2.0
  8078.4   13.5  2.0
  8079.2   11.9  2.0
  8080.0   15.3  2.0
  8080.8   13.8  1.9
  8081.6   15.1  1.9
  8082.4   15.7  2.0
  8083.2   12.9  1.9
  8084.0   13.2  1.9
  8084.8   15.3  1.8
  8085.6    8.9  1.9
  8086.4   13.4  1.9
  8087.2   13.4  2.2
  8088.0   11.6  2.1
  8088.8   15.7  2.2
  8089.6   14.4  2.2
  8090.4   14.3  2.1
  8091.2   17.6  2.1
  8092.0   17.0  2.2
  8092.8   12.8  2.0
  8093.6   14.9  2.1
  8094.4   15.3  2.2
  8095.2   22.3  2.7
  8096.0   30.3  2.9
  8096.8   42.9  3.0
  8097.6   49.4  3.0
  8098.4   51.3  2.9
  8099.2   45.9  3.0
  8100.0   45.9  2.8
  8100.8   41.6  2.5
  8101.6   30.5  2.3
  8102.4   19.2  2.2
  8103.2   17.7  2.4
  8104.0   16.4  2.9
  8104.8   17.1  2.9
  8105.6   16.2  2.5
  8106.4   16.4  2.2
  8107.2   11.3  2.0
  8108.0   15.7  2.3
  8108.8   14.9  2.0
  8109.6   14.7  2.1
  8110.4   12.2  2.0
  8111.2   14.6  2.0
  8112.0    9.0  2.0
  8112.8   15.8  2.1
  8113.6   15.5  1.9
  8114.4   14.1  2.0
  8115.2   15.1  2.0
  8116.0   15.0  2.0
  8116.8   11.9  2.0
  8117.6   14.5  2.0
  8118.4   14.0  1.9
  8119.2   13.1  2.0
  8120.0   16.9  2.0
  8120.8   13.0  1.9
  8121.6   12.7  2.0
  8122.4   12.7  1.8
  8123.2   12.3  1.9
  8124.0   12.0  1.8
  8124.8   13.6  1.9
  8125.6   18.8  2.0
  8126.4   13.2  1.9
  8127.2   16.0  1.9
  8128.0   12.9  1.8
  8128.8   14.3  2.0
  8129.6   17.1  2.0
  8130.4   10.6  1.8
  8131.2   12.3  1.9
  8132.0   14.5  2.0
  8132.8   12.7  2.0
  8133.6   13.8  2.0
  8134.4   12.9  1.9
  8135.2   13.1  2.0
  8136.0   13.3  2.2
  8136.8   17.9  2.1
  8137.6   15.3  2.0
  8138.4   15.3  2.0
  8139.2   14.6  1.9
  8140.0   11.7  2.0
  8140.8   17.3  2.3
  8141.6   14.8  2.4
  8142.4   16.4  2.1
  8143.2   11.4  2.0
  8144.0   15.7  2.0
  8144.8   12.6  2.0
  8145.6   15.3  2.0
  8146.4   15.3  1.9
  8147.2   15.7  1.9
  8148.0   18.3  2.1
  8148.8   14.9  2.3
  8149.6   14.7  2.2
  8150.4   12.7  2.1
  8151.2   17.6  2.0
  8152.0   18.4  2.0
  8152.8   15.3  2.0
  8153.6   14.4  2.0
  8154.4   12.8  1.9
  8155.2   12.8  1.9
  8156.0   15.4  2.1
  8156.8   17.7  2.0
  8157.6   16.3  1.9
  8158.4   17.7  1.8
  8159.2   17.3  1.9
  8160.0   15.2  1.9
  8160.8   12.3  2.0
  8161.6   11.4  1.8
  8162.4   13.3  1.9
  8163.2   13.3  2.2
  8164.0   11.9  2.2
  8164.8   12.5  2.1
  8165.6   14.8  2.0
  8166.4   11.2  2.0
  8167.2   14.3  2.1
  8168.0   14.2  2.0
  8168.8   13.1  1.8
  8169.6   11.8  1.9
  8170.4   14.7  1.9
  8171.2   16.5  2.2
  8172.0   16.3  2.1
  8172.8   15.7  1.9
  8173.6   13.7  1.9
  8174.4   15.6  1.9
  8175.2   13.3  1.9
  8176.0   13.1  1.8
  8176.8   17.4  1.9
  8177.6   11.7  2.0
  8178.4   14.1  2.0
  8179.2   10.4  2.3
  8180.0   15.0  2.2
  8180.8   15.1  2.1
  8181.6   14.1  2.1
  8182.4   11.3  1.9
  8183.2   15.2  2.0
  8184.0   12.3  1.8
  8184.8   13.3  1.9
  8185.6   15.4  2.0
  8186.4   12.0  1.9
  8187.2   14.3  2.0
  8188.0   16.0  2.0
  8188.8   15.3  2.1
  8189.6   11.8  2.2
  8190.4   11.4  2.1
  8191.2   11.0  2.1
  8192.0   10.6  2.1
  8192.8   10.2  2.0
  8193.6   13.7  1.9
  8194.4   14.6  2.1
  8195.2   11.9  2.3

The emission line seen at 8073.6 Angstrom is H-alpha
